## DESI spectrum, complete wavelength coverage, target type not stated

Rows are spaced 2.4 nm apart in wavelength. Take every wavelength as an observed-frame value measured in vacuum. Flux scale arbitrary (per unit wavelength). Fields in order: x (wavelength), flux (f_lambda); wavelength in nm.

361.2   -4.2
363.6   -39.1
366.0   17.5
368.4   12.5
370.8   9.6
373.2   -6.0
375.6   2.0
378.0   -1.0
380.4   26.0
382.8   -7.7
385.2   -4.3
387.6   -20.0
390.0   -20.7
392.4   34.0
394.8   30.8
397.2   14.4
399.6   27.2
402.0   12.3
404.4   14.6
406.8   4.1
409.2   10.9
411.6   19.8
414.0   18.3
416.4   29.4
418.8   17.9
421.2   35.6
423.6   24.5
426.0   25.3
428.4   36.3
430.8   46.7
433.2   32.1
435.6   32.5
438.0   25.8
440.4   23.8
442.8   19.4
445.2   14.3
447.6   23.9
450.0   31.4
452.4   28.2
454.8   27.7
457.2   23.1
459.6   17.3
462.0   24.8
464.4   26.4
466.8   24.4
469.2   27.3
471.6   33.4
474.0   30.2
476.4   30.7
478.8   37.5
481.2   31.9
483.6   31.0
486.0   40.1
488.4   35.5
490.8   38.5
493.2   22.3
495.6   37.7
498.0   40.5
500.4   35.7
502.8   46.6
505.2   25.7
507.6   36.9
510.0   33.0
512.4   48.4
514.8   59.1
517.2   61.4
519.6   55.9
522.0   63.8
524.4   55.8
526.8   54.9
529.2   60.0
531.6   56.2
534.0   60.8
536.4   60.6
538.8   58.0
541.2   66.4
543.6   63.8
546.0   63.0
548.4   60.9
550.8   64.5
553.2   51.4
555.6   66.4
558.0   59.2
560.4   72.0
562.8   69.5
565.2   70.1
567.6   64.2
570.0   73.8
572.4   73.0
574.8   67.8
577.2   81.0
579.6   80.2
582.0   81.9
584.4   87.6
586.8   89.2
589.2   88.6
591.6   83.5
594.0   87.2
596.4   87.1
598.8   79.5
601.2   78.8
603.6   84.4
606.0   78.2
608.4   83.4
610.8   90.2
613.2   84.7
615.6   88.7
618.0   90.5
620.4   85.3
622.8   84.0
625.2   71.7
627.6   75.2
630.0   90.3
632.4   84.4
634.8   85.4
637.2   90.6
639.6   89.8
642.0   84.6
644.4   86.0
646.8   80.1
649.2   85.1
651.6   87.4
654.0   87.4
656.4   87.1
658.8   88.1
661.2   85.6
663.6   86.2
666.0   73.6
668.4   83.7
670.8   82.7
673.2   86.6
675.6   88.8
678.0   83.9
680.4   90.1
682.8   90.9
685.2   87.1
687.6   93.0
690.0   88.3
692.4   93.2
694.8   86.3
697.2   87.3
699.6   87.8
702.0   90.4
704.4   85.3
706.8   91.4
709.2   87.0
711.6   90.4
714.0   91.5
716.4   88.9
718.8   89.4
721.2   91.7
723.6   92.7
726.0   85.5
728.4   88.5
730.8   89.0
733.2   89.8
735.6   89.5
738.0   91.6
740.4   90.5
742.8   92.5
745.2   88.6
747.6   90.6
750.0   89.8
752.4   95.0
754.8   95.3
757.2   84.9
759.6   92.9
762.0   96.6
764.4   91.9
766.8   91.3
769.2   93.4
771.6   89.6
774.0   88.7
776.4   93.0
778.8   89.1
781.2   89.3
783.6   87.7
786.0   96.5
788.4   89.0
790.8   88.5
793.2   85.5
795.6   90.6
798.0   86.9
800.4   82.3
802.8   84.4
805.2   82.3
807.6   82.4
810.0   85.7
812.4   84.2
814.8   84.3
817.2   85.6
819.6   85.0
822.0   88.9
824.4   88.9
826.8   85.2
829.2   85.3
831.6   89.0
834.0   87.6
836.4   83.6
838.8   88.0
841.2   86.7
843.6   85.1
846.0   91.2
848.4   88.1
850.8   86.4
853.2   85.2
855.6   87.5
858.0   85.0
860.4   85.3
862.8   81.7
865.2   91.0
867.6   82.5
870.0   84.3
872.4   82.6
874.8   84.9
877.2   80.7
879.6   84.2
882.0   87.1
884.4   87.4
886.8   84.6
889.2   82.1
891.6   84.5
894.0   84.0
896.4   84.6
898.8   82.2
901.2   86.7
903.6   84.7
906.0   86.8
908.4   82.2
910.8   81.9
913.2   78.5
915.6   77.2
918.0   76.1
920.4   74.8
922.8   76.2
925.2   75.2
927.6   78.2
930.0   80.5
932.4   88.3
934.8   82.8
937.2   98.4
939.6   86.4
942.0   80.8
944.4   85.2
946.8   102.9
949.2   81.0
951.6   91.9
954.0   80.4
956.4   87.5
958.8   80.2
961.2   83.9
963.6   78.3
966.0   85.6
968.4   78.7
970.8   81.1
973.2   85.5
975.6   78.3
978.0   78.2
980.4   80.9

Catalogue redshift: 0.29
